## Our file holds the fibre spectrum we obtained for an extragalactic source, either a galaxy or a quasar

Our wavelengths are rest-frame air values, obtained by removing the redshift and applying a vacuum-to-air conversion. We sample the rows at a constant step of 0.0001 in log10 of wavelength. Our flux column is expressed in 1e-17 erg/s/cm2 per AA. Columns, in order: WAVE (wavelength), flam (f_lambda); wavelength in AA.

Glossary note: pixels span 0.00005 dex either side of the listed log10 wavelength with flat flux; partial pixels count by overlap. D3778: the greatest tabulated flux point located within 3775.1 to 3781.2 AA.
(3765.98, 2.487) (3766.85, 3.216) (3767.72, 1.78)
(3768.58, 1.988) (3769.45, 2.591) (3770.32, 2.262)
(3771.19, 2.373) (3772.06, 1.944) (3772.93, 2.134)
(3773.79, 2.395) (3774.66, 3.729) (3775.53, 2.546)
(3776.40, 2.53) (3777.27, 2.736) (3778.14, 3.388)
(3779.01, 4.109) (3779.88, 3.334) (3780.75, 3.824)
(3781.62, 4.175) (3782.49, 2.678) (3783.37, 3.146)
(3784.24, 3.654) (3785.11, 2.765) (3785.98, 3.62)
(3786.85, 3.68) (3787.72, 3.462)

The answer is 4.109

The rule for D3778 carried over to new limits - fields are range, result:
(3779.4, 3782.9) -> 4.175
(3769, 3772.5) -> 2.591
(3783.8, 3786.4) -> 3.654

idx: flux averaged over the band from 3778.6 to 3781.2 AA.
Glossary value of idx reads 3.76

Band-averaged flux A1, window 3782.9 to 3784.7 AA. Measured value 3.37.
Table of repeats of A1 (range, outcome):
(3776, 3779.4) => 3.19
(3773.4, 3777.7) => 2.79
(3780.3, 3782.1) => 3.96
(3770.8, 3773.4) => 2.16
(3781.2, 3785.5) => 3.28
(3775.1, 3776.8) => 2.54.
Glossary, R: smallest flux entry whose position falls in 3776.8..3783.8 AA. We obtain 2.678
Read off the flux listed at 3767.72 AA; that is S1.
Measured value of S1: 1.78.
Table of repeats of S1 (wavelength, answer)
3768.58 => 1.988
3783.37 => 3.146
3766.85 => 3.216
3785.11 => 2.765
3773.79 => 2.395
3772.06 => 1.944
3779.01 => 4.109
